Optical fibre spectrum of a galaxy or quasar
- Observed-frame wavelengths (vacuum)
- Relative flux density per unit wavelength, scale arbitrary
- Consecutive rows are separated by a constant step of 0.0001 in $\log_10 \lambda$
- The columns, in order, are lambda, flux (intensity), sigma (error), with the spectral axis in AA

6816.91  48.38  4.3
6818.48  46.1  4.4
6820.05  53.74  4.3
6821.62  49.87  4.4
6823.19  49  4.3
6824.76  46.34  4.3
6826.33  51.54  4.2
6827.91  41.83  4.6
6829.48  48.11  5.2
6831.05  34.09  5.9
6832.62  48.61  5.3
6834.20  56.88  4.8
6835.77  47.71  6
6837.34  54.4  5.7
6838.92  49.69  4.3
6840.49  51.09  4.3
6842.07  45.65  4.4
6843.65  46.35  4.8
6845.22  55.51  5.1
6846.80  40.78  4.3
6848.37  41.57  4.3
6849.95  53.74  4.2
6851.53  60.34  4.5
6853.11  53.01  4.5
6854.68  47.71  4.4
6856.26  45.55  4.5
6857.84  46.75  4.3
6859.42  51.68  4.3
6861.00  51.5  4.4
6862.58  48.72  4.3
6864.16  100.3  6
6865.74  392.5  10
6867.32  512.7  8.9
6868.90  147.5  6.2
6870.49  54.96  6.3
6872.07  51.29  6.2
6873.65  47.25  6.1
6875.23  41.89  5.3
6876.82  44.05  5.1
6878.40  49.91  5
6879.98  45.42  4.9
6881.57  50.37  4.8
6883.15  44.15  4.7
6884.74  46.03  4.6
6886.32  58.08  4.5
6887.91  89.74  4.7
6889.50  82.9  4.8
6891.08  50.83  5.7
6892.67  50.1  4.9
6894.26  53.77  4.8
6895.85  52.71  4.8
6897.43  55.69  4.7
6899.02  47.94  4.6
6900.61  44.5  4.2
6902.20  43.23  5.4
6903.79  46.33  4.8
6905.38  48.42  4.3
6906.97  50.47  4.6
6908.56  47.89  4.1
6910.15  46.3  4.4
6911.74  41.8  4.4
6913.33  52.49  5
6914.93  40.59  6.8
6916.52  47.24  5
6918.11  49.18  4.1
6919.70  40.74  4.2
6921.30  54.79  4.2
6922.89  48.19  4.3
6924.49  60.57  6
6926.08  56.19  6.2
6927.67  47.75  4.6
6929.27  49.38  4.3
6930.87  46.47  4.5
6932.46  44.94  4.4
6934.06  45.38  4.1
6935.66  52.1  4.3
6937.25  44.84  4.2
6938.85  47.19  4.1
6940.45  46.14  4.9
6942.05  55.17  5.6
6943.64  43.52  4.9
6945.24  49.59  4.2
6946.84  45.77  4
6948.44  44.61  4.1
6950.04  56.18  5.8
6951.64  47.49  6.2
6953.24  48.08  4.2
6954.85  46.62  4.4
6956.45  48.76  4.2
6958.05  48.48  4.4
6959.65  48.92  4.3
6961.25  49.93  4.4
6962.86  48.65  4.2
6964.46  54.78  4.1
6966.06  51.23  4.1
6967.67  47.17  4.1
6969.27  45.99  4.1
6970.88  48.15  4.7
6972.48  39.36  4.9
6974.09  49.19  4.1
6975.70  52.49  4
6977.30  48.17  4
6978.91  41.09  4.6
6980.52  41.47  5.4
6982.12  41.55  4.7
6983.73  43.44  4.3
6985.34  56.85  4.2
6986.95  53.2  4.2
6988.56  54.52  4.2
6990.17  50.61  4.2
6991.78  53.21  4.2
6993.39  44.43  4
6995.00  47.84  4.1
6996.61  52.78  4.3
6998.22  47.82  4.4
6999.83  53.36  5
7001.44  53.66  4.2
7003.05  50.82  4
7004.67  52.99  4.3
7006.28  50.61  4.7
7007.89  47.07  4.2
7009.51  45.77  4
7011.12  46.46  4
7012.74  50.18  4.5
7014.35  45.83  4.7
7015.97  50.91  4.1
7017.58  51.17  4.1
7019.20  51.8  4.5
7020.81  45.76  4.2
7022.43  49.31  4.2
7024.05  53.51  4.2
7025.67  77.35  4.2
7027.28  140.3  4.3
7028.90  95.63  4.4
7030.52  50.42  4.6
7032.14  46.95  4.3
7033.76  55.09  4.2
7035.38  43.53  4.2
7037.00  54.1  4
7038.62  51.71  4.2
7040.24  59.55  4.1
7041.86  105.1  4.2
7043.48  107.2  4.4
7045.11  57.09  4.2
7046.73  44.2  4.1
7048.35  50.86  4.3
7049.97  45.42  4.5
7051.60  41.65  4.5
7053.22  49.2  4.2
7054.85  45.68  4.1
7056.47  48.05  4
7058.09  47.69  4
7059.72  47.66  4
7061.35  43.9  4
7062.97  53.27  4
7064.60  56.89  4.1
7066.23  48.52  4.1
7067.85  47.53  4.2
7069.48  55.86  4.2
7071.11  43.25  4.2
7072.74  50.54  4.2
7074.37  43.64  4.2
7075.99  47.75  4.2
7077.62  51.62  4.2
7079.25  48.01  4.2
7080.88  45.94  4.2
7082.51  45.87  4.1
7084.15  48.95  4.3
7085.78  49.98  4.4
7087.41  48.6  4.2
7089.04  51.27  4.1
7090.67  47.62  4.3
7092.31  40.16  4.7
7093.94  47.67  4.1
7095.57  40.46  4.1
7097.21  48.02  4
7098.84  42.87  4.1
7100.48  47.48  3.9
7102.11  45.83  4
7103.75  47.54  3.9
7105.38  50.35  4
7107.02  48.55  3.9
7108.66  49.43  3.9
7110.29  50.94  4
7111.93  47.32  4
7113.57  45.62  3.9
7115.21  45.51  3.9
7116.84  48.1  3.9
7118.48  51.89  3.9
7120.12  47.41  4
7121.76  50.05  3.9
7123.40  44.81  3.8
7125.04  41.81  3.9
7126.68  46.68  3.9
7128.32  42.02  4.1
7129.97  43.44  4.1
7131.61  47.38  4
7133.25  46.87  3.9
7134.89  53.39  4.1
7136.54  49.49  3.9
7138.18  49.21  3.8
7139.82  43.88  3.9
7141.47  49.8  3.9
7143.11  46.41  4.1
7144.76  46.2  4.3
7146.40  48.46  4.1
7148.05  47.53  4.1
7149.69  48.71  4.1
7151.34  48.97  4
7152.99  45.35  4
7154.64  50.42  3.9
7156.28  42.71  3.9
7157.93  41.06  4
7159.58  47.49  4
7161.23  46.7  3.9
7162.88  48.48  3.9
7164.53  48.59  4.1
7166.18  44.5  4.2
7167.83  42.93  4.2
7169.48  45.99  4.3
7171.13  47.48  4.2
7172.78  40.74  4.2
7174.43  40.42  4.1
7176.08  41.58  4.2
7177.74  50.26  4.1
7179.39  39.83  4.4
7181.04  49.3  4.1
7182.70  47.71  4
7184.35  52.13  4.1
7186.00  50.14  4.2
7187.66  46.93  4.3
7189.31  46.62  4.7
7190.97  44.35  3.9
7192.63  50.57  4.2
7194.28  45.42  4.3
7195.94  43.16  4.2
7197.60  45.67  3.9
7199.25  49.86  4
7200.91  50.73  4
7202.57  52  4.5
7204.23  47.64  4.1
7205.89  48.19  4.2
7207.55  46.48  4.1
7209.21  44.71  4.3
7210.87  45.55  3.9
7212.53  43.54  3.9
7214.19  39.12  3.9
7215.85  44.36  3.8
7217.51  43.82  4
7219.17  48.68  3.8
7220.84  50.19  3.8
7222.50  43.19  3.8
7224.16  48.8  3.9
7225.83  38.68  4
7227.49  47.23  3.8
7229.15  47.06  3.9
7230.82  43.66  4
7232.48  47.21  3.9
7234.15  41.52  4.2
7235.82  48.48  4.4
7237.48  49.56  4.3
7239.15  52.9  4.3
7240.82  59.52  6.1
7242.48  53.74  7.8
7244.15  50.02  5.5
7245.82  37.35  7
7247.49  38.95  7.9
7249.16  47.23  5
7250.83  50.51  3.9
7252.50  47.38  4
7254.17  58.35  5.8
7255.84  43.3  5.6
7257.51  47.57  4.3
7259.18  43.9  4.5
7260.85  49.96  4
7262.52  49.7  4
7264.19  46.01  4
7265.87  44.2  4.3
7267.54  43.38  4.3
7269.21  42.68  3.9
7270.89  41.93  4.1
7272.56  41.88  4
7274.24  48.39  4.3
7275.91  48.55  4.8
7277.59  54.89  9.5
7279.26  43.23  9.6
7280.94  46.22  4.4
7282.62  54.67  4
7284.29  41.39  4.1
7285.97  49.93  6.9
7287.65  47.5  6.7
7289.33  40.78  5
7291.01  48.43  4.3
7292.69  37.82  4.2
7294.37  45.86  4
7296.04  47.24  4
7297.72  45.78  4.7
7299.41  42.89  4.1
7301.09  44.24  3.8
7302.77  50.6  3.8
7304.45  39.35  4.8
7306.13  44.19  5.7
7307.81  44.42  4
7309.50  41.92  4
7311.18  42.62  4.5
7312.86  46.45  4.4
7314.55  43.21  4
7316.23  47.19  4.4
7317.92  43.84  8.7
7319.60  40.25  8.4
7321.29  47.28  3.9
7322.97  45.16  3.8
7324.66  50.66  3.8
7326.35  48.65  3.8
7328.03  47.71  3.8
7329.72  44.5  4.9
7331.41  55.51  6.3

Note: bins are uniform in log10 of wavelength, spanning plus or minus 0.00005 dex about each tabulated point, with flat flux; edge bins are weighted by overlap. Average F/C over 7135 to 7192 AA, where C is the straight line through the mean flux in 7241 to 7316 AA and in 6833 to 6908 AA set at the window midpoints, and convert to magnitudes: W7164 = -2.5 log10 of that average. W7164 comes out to 0.14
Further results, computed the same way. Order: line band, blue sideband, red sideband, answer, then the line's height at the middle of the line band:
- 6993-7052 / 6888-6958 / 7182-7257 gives -0.18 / 48.9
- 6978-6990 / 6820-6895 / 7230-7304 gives 0.31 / 63.3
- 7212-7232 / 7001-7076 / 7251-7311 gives 0.08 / 48.3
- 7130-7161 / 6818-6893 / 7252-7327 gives 0.15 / 54.1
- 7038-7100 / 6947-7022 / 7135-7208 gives -0.07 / 48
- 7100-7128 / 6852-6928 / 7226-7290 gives 0.18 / 56.2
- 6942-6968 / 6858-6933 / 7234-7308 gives 0.34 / 66.8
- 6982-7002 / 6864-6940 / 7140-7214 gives 0.22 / 62.1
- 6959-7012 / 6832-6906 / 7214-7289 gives 0.29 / 63.9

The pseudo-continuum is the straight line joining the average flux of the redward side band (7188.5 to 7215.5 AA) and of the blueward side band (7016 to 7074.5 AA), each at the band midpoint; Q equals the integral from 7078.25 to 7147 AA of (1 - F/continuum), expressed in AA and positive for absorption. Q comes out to 7.0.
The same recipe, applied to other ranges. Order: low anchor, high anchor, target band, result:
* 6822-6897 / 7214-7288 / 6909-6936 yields 7.47 AA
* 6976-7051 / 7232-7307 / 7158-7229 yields 4.55 AA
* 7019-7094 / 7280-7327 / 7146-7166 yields 1.63 AA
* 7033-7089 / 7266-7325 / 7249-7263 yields -0.68 AA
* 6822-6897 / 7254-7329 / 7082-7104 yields 4.10 AA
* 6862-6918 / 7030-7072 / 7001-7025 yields 3.89 AA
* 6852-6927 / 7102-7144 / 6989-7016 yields 4.45 AA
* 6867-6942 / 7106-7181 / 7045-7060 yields 1.18 AA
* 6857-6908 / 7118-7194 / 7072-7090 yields 2.47 AA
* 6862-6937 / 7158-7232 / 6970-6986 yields 4.48 AA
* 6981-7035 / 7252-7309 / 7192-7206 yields 0.15 AA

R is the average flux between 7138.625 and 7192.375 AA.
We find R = 46.4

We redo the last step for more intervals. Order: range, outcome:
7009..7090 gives 54.7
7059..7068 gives 49.8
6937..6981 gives 47.9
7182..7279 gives 47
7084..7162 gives 47.1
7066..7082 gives 48.2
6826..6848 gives 47.8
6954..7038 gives 52.3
